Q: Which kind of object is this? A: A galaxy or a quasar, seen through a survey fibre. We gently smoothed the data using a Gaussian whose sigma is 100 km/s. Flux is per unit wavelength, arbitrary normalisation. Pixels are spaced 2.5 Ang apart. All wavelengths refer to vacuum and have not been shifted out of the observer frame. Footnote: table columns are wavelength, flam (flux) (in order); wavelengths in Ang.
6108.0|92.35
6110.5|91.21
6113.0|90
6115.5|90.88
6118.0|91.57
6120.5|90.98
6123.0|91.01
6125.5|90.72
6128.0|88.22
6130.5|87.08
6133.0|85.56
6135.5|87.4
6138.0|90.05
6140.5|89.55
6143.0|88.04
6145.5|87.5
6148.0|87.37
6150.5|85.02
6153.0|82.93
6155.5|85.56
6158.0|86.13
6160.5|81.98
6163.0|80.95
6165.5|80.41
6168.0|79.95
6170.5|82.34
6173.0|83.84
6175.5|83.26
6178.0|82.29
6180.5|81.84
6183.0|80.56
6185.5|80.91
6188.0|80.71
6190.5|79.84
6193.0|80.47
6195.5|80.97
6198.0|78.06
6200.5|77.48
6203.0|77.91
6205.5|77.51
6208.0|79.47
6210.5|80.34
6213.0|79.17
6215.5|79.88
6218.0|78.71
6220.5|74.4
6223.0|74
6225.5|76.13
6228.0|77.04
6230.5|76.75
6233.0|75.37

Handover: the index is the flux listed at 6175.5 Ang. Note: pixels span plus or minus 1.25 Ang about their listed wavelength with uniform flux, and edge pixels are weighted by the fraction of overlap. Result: 83.26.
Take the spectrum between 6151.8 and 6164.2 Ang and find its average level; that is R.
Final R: 83.5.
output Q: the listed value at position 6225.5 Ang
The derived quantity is 76.13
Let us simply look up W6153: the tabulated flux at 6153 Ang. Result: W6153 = 82.93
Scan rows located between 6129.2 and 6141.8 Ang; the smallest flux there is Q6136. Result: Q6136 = 85.56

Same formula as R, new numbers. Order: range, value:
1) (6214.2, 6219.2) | 79.3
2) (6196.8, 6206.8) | 77.7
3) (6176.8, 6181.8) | 82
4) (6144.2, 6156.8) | 85.7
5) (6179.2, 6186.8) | 81.1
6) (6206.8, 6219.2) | 79.5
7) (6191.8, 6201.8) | 79.2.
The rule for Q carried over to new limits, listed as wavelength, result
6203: 77.91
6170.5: 82.34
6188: 80.71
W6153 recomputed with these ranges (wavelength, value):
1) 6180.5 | 81.84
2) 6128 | 88.22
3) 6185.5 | 80.91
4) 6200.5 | 77.48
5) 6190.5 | 79.84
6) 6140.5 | 89.55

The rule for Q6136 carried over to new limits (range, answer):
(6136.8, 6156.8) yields 82.93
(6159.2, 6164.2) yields 80.95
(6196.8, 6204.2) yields 77.48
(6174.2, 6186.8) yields 80.56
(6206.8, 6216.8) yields 79.17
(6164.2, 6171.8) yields 79.95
